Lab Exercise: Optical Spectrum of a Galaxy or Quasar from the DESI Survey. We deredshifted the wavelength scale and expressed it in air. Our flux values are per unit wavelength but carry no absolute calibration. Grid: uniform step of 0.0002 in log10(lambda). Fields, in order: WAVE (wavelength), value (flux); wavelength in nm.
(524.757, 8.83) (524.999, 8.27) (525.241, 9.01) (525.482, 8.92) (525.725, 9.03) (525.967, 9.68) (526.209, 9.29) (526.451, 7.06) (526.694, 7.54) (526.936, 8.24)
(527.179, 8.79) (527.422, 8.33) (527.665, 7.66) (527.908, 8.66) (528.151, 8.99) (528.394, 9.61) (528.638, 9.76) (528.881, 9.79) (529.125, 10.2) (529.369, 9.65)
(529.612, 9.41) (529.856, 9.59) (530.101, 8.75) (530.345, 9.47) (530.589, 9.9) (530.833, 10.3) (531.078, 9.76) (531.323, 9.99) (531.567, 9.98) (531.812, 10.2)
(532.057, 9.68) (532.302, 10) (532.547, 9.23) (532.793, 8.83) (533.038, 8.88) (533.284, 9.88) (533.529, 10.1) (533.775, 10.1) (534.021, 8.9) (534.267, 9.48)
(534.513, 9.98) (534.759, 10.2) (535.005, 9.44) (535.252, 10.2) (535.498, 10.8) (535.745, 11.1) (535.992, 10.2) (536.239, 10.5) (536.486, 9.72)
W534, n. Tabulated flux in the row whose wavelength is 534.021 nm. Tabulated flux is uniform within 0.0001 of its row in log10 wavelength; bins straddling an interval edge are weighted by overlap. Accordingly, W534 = 8.9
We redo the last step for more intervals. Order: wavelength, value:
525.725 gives 9.03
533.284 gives 9.88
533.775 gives 10.1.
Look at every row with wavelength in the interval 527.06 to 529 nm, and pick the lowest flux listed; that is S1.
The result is 7.66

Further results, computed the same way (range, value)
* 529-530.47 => 8.75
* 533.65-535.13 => 8.9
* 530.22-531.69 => 9.47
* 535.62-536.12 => 10.2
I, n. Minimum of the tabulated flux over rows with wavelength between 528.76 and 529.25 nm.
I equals 9.79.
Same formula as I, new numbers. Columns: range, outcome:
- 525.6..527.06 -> 7.06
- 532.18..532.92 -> 8.83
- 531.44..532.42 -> 9.68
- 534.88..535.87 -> 9.44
